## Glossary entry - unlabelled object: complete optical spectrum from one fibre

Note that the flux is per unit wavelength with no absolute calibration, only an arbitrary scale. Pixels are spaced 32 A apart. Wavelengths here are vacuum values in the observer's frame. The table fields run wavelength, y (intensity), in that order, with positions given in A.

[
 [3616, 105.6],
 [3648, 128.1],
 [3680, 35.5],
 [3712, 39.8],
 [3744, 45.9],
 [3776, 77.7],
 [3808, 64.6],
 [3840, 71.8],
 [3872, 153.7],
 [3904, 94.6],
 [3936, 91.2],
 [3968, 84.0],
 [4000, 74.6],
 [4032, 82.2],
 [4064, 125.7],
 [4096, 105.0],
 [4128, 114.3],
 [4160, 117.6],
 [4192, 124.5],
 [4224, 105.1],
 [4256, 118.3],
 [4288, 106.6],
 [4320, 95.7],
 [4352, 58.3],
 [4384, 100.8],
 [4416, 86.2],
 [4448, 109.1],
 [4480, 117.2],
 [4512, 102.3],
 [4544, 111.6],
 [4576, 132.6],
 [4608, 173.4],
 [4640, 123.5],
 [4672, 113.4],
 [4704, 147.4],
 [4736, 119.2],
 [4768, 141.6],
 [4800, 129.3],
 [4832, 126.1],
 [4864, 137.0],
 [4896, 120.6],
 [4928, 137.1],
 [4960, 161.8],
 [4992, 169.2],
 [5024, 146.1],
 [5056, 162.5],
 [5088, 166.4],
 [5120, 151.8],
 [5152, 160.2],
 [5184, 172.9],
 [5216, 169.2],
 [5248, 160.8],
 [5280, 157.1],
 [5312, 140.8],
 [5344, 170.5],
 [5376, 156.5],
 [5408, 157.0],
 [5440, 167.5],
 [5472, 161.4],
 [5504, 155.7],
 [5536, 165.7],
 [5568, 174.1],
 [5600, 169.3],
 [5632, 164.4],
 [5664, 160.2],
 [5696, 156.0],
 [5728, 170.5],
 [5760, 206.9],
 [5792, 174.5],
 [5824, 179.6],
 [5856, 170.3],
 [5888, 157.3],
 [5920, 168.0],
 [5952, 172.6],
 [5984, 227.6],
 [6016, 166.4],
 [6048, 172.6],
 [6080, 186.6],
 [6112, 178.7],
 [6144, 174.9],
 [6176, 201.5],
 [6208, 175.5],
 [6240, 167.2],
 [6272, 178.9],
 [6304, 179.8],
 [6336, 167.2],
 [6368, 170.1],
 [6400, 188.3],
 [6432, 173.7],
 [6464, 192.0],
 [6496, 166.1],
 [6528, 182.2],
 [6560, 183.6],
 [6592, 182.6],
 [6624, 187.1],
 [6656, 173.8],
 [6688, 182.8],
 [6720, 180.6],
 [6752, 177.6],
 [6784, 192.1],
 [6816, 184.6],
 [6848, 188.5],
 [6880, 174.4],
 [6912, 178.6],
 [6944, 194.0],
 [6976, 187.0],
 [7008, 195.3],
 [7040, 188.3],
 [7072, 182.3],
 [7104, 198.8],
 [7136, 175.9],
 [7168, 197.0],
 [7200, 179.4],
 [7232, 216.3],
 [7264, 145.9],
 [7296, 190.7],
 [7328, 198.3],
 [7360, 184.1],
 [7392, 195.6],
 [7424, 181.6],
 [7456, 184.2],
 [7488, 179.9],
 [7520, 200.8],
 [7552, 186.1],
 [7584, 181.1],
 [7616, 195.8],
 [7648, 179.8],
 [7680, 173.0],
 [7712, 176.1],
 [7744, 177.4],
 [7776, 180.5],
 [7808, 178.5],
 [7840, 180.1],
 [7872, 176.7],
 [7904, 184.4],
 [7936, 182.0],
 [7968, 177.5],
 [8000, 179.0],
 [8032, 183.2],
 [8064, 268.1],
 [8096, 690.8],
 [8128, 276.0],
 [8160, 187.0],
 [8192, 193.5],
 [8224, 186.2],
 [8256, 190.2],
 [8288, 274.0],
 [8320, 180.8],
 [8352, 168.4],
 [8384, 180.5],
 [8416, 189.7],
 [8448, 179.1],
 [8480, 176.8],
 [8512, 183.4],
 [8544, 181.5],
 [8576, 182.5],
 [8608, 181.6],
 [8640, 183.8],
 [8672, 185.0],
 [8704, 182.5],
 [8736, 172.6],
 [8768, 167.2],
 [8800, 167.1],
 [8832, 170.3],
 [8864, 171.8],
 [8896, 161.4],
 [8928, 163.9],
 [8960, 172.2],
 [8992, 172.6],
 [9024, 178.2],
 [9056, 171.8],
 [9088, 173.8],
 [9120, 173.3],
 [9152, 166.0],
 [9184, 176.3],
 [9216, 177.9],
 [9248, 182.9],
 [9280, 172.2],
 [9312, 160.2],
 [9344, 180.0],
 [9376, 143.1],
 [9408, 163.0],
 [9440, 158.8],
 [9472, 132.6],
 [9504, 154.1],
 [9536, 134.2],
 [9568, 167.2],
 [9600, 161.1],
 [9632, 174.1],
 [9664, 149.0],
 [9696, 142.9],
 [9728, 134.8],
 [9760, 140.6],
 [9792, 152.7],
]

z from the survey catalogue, 0.23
